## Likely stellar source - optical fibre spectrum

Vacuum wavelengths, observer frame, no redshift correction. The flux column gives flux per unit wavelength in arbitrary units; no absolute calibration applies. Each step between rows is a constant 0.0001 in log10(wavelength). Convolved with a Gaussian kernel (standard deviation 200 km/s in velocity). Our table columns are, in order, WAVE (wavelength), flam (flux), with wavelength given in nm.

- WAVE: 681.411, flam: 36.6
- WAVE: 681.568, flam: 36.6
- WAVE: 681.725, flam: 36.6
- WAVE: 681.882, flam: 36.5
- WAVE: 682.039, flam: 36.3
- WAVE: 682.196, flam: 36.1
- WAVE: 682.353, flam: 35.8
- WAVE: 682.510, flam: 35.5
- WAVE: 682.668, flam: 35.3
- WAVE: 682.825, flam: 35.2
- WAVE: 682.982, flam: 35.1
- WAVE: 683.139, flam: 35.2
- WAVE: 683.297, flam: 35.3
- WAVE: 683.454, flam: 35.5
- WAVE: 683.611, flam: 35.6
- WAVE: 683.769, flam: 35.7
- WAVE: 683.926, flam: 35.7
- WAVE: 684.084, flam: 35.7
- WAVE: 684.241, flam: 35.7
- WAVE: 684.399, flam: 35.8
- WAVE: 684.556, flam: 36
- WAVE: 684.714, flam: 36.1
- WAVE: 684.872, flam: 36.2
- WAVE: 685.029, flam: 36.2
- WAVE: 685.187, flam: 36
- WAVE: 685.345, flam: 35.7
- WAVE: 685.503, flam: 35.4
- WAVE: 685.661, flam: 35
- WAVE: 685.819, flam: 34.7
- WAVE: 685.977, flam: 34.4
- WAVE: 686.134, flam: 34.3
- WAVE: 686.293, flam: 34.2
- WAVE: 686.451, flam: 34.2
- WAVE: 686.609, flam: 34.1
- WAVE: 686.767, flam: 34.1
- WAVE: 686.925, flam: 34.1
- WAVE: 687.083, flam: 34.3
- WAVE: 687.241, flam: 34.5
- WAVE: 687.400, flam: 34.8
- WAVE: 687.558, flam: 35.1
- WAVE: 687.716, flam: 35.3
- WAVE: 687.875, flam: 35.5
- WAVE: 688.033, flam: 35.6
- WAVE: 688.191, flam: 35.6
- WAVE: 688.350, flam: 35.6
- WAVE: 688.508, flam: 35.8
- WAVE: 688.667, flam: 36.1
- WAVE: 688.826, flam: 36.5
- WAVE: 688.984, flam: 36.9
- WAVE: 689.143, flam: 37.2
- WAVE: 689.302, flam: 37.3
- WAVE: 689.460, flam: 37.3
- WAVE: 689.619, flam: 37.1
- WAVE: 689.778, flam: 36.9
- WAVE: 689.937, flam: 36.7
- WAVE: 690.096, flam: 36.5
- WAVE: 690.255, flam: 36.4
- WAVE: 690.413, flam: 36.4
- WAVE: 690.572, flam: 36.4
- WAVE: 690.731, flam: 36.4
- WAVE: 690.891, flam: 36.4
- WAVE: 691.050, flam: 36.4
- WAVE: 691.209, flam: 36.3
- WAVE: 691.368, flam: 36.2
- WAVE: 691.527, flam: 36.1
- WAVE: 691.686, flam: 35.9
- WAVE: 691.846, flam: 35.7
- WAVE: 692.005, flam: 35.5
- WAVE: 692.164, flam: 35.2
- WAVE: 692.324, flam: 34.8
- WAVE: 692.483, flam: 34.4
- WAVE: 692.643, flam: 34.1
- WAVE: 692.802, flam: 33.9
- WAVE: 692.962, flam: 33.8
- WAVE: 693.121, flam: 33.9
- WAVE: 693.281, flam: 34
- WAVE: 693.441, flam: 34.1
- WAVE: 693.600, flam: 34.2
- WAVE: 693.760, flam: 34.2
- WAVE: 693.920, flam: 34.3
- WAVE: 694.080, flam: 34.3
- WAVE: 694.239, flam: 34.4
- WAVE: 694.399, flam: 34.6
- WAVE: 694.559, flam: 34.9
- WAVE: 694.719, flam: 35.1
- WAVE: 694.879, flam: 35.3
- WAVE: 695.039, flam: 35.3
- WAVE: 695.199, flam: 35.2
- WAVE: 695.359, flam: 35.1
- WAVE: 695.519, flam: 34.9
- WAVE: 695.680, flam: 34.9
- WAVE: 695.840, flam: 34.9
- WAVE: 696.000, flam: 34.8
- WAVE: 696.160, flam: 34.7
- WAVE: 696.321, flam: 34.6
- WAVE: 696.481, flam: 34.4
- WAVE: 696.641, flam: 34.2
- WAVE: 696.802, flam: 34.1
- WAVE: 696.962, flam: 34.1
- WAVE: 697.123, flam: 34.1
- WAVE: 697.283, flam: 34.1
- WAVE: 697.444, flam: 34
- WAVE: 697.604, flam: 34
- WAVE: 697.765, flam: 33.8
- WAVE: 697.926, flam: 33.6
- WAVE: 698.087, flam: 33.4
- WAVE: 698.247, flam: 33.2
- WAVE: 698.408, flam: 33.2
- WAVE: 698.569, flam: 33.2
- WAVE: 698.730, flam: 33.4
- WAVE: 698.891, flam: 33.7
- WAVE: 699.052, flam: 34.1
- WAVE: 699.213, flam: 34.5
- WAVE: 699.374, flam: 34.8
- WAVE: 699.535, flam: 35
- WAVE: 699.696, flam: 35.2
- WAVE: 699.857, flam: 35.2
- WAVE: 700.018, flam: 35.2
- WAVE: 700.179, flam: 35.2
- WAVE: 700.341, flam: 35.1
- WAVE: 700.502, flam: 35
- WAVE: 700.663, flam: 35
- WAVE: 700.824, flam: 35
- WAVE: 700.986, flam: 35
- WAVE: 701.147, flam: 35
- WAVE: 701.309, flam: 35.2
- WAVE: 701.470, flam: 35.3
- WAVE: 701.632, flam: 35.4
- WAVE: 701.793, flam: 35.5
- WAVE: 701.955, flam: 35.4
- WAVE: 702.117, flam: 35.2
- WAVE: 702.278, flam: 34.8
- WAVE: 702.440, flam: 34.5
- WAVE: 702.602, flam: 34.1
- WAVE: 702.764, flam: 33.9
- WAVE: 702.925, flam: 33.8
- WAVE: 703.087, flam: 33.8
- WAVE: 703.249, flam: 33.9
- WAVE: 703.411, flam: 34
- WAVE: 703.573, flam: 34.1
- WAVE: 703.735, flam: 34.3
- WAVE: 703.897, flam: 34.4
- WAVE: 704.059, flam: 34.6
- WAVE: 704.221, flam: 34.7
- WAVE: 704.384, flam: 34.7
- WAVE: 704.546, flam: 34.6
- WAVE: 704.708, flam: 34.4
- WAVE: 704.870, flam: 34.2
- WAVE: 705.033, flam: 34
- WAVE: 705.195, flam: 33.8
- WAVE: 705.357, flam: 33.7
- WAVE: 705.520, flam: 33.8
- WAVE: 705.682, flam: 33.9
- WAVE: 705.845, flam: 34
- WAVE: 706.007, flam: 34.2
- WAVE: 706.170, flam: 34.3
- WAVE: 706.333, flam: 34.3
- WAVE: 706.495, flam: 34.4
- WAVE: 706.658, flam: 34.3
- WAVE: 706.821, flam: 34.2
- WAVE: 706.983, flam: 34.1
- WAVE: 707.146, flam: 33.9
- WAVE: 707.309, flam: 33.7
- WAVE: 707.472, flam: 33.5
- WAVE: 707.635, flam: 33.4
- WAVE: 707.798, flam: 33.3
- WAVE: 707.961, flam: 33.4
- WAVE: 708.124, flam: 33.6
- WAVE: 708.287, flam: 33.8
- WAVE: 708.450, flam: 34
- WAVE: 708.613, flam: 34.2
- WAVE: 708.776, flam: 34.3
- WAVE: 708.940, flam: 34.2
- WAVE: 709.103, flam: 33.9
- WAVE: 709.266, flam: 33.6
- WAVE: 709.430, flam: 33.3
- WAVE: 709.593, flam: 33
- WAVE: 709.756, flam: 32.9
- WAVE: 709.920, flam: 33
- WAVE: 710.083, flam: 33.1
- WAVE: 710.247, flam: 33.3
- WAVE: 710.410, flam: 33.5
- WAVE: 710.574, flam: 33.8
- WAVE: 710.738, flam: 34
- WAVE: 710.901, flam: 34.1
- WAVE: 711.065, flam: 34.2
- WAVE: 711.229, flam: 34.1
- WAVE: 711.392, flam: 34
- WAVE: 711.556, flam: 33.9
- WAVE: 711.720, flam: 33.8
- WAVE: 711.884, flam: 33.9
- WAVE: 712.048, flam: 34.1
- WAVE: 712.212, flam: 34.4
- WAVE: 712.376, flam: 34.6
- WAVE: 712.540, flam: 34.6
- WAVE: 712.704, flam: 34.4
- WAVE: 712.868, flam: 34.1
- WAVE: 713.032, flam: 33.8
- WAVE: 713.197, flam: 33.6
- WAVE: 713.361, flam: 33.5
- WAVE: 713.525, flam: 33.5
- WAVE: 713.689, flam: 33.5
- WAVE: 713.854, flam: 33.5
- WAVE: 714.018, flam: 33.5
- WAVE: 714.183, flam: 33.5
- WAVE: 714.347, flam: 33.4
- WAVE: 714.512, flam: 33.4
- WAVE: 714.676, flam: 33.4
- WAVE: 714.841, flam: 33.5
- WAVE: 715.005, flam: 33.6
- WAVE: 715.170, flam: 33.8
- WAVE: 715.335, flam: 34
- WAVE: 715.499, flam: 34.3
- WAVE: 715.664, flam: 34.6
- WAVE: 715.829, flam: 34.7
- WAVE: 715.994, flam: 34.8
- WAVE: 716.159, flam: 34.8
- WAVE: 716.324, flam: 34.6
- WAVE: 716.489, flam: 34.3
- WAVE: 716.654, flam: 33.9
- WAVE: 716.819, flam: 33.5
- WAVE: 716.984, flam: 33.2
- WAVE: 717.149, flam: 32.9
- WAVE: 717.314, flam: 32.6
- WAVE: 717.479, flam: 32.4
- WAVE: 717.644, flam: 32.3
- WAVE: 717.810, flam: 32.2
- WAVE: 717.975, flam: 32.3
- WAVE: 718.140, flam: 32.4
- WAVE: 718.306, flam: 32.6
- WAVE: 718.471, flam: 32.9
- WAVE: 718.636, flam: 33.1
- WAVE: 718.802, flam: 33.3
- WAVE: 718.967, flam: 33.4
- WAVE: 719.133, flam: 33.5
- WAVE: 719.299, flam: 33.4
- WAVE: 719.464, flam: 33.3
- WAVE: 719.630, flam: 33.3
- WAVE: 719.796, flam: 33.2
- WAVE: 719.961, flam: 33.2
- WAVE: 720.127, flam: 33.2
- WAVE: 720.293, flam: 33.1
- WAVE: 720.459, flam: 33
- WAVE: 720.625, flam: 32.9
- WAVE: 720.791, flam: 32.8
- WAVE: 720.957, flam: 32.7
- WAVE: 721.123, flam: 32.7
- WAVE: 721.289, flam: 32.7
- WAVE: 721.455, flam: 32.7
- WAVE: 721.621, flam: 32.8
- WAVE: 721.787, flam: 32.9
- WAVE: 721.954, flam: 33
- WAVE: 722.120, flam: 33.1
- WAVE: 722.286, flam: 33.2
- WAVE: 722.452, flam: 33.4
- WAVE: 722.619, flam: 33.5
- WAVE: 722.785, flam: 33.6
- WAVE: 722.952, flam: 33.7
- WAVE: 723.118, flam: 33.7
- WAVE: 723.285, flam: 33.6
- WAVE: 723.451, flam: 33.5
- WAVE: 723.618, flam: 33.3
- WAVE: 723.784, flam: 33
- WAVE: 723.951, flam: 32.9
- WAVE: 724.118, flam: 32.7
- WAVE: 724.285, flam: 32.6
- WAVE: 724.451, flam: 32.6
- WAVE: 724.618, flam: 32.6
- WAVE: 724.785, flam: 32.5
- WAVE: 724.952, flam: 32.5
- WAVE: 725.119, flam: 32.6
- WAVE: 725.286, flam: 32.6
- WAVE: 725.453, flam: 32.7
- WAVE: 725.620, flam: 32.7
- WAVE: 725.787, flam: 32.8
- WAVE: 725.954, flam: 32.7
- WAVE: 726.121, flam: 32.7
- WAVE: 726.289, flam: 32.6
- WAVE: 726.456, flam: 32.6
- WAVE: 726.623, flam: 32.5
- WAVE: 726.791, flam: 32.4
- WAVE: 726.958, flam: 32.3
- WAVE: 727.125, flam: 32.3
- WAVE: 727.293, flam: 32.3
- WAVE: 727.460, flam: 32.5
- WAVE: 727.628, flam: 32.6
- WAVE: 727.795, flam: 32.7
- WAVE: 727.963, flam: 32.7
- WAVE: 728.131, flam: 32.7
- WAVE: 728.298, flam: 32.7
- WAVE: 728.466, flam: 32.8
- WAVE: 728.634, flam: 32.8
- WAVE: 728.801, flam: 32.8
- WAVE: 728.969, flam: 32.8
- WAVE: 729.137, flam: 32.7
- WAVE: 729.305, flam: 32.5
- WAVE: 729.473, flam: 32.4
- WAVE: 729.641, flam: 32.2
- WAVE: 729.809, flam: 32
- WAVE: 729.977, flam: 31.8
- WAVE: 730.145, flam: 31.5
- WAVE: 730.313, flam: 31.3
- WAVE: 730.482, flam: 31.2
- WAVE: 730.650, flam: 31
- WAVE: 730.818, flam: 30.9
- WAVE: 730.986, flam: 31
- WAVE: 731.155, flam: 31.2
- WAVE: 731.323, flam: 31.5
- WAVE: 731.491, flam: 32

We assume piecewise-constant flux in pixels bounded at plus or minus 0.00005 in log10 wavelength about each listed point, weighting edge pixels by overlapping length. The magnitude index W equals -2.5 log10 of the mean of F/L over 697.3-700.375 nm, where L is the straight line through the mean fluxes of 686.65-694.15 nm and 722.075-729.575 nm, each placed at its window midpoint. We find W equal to 0.02 mag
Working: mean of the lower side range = 35.5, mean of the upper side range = 32.8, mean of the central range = 34.2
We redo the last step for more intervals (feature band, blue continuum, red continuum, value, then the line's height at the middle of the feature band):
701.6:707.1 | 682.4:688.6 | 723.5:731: -0.01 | 34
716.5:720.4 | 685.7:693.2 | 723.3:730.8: 0.00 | 33.2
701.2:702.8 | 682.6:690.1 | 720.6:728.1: -0.02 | 34.4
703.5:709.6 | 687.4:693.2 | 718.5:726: 0.01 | 34.4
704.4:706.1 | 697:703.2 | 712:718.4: 0.00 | 34.2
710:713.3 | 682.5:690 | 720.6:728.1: -0.01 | 33.7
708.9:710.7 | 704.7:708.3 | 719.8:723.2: 0.01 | 33.7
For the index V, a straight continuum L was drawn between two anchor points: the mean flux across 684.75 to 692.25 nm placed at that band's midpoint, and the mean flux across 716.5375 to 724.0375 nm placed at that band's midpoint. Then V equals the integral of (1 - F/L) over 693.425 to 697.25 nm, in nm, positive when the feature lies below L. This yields 0.06 nm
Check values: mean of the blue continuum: 35.7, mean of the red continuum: 33.1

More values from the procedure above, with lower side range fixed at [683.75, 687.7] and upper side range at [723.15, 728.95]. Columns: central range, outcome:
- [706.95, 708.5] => 0.007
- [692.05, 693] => 0.008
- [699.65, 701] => -0.034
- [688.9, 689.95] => -0.066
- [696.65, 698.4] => 0.030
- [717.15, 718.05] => 0.022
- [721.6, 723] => -0.013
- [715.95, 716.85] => -0.028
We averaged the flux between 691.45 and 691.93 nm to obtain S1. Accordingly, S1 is 35.9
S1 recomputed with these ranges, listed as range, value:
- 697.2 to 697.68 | 34.1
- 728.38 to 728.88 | 32.8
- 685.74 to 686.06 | 34.6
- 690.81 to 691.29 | 36.3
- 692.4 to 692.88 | 34.2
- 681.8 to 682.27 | 36.3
